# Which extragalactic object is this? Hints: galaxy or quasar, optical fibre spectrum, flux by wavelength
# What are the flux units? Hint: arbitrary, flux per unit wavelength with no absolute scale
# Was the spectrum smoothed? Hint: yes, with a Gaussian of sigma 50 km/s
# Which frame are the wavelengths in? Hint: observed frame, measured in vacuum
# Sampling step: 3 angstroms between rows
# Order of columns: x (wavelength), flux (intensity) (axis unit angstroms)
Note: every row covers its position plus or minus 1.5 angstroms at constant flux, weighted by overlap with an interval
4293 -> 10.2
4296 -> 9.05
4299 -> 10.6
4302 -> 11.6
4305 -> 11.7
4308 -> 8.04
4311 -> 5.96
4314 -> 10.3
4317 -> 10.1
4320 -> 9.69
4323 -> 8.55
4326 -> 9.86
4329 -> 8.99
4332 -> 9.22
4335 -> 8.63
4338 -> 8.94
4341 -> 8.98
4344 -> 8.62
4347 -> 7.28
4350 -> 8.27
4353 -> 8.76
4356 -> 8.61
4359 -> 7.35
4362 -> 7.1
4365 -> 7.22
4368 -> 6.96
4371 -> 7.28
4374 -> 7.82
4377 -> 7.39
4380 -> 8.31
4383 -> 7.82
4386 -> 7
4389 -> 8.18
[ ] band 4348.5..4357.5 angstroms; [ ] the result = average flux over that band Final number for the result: 8.55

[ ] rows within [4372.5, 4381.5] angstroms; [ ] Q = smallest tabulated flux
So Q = 7.39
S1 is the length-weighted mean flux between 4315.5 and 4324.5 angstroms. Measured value 9.45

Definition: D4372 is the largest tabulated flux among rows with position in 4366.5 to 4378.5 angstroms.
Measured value 7.82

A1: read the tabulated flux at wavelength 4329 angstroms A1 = 8.99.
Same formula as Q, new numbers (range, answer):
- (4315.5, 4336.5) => 8.55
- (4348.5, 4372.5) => 6.96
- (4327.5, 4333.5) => 8.99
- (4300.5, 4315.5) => 5.96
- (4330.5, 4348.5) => 7.28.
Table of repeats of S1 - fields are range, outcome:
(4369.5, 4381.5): 7.7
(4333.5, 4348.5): 8.49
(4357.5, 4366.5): 7.22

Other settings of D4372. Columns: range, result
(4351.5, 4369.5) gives 8.76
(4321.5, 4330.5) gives 9.86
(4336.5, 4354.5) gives 8.98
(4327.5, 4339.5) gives 9.22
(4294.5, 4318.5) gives 11.7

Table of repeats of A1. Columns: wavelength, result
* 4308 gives 8.04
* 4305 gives 11.7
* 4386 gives 7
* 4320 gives 9.69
